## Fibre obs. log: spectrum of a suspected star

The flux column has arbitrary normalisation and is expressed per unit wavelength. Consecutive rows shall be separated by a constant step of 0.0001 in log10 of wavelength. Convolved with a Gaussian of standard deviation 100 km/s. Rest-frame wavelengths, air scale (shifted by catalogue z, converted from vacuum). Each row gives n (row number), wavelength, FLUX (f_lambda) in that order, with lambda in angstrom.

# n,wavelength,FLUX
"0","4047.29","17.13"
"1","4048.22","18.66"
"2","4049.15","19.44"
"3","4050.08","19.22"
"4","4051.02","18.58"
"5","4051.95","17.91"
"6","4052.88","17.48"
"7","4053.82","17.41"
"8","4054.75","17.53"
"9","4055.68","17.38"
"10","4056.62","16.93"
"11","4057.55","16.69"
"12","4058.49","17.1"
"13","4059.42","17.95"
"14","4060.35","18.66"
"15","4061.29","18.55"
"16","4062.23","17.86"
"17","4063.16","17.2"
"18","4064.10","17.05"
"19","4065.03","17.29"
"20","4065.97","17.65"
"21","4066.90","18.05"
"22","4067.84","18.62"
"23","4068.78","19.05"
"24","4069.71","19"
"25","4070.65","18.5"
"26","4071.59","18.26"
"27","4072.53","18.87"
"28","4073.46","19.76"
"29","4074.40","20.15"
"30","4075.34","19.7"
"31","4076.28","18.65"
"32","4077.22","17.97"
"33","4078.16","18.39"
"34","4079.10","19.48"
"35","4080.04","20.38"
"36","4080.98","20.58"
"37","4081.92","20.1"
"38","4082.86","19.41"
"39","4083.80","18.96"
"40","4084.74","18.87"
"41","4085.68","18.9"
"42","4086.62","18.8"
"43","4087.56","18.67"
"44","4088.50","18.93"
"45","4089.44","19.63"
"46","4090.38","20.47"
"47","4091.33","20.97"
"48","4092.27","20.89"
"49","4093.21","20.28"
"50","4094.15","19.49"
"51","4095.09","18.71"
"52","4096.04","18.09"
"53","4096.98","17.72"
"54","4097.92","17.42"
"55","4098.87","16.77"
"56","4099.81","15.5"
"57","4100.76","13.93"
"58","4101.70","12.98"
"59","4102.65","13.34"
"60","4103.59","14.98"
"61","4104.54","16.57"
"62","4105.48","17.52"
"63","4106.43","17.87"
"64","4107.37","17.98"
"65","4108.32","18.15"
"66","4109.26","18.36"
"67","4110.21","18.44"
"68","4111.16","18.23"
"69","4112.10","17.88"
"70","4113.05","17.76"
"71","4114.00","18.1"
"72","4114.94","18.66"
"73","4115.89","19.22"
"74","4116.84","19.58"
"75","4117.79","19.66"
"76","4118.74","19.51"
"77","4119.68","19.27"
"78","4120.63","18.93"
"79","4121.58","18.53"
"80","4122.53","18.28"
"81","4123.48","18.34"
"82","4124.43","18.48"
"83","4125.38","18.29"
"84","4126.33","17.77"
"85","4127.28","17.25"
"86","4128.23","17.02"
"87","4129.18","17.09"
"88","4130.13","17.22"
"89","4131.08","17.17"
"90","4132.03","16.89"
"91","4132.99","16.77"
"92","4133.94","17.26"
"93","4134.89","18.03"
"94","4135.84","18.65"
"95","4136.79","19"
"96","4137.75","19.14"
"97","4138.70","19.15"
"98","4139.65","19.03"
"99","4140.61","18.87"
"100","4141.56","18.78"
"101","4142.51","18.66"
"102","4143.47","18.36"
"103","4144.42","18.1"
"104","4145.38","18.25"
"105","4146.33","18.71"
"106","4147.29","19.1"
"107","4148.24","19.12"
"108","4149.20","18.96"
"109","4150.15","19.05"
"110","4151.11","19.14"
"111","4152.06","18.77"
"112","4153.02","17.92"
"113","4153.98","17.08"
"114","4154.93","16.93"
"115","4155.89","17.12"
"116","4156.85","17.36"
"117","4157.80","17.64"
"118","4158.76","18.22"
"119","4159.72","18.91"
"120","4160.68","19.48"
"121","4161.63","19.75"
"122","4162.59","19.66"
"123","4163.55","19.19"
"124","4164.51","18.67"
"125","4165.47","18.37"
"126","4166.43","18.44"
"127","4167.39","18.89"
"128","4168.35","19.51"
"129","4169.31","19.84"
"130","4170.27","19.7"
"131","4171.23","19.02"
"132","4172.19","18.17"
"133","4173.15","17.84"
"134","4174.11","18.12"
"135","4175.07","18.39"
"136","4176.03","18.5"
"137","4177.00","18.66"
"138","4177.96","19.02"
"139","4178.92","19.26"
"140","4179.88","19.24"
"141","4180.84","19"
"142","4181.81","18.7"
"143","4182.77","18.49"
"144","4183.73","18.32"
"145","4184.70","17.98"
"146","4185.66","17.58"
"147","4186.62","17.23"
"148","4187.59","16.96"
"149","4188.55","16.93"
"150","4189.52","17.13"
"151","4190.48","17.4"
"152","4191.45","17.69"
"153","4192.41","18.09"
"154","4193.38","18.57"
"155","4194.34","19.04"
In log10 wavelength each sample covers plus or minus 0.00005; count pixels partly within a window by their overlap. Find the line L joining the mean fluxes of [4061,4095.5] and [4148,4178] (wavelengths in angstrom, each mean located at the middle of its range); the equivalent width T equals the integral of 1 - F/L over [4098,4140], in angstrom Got 2.53 angstrom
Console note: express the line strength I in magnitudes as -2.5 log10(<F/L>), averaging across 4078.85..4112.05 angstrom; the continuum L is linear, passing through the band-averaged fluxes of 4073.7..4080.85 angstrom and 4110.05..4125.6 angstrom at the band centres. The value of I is 0.05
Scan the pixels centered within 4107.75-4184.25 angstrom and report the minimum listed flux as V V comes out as 16.77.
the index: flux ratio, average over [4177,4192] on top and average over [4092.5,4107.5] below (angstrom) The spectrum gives 1.1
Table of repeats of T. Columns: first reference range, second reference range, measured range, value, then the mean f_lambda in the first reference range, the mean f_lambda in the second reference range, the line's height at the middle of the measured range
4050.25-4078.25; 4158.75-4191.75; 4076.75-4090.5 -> -0.80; 18.1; 18.5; 18.2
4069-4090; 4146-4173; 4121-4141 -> 0.88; 19.2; 18.7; 18.8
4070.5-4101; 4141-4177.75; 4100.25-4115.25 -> 1.53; 18.9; 18.6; 18.8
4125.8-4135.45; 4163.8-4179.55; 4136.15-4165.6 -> -0.96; 17.3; 18.8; 18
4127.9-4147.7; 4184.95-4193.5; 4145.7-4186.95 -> -1.87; 18.2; 17.5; 17.8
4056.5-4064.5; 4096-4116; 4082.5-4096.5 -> -1.78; 17.6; 17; 17.2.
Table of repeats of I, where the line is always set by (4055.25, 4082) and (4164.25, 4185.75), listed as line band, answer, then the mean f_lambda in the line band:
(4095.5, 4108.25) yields 0.14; 16.3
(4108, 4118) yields 0.00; 18.5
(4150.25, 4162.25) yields 0.02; 18.2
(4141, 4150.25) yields 0.00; 18.7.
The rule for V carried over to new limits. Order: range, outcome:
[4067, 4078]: 17.97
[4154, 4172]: 16.93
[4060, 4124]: 12.98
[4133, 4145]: 17.26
